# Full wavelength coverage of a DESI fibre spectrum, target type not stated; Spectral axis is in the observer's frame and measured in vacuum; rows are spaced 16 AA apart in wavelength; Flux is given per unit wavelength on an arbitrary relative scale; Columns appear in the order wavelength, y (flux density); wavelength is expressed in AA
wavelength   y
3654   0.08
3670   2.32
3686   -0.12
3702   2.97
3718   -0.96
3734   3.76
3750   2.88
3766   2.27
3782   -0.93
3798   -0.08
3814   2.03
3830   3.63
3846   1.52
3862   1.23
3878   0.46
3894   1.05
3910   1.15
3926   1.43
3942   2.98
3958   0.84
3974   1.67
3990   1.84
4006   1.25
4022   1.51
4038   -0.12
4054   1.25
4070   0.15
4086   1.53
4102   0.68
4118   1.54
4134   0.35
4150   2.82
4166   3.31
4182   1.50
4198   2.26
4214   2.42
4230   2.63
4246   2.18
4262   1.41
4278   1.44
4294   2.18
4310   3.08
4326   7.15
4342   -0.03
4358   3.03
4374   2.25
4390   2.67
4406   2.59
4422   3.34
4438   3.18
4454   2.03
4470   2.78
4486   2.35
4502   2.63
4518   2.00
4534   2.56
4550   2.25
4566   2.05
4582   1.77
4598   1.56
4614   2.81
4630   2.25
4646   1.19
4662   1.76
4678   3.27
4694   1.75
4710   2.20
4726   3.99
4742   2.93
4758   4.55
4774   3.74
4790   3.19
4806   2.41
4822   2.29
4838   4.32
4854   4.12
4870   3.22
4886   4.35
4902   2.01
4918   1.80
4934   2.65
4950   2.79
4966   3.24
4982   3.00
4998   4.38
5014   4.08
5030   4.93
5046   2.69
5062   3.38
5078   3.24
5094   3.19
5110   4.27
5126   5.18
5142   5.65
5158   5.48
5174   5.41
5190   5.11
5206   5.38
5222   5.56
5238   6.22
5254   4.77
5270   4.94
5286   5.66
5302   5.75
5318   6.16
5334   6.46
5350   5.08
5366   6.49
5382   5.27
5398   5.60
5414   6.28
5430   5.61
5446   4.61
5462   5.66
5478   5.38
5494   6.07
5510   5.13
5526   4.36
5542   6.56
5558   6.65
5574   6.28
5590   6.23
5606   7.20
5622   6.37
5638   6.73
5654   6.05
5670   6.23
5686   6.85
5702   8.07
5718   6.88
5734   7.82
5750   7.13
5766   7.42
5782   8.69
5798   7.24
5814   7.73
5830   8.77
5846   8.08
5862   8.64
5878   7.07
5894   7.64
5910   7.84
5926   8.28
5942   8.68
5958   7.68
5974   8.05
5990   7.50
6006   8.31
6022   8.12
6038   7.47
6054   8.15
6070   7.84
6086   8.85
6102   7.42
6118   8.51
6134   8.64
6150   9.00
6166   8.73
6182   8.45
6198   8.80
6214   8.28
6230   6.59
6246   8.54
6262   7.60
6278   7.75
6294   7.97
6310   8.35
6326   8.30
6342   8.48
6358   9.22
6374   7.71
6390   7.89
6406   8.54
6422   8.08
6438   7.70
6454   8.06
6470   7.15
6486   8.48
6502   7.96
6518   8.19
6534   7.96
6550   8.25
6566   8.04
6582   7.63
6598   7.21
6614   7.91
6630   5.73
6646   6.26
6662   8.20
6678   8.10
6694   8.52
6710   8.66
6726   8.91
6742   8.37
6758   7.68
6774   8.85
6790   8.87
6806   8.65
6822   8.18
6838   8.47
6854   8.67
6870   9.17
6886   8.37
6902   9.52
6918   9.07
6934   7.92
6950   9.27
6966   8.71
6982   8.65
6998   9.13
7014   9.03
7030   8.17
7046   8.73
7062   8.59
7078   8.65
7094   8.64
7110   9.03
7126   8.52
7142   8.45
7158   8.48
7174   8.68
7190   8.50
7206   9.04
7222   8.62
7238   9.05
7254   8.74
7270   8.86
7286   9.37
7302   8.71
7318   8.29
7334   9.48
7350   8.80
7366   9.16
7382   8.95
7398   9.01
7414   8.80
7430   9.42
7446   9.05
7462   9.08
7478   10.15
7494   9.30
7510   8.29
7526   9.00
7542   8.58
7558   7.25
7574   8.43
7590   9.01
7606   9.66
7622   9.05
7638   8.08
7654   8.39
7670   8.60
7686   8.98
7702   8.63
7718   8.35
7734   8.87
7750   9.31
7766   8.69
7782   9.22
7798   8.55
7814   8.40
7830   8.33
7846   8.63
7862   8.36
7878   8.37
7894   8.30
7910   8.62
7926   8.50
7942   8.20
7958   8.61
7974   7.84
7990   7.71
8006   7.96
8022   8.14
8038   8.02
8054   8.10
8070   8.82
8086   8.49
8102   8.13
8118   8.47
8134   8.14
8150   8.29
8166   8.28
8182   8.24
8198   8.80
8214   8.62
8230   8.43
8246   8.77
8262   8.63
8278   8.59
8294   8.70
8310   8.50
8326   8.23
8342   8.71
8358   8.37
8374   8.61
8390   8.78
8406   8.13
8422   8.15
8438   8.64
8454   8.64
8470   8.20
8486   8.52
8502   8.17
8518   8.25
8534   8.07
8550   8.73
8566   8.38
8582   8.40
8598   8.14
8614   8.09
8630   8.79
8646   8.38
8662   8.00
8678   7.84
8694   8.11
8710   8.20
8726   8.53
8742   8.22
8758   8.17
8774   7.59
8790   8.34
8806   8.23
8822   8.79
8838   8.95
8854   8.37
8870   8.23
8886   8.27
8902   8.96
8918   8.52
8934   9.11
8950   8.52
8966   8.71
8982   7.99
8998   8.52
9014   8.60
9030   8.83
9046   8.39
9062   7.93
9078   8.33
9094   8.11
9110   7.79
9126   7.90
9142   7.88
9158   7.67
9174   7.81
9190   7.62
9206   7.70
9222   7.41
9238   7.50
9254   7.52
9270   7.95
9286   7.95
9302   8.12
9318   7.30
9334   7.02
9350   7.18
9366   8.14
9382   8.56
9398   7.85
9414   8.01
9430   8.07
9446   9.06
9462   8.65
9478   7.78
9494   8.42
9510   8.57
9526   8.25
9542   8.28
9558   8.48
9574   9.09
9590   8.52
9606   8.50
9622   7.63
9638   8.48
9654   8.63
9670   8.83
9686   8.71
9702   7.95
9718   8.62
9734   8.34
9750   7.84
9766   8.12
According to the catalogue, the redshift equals 0.282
